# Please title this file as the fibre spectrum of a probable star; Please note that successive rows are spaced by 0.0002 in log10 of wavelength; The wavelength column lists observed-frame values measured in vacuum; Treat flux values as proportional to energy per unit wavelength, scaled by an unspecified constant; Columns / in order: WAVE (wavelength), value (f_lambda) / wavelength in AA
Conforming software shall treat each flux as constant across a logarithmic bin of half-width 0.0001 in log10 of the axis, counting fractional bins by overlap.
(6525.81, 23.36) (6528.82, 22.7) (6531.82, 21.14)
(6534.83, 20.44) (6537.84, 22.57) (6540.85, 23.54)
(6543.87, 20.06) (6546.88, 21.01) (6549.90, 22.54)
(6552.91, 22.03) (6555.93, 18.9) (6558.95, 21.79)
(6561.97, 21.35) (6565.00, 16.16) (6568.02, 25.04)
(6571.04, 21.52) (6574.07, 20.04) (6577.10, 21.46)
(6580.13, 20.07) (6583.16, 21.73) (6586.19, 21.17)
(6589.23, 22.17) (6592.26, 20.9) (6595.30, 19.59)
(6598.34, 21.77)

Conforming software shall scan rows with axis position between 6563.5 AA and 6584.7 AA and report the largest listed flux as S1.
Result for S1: 25.04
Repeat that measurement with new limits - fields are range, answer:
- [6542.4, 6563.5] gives 22.54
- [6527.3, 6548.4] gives 23.54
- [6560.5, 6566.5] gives 21.35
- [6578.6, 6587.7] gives 21.73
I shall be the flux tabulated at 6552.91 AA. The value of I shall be 22.03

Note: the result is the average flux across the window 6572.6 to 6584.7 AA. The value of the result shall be 20.8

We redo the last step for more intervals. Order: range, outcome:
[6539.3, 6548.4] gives 21.5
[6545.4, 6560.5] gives 21.3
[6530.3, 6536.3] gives 20.8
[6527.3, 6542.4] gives 22.1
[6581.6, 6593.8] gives 21.5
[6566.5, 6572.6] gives 23.3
